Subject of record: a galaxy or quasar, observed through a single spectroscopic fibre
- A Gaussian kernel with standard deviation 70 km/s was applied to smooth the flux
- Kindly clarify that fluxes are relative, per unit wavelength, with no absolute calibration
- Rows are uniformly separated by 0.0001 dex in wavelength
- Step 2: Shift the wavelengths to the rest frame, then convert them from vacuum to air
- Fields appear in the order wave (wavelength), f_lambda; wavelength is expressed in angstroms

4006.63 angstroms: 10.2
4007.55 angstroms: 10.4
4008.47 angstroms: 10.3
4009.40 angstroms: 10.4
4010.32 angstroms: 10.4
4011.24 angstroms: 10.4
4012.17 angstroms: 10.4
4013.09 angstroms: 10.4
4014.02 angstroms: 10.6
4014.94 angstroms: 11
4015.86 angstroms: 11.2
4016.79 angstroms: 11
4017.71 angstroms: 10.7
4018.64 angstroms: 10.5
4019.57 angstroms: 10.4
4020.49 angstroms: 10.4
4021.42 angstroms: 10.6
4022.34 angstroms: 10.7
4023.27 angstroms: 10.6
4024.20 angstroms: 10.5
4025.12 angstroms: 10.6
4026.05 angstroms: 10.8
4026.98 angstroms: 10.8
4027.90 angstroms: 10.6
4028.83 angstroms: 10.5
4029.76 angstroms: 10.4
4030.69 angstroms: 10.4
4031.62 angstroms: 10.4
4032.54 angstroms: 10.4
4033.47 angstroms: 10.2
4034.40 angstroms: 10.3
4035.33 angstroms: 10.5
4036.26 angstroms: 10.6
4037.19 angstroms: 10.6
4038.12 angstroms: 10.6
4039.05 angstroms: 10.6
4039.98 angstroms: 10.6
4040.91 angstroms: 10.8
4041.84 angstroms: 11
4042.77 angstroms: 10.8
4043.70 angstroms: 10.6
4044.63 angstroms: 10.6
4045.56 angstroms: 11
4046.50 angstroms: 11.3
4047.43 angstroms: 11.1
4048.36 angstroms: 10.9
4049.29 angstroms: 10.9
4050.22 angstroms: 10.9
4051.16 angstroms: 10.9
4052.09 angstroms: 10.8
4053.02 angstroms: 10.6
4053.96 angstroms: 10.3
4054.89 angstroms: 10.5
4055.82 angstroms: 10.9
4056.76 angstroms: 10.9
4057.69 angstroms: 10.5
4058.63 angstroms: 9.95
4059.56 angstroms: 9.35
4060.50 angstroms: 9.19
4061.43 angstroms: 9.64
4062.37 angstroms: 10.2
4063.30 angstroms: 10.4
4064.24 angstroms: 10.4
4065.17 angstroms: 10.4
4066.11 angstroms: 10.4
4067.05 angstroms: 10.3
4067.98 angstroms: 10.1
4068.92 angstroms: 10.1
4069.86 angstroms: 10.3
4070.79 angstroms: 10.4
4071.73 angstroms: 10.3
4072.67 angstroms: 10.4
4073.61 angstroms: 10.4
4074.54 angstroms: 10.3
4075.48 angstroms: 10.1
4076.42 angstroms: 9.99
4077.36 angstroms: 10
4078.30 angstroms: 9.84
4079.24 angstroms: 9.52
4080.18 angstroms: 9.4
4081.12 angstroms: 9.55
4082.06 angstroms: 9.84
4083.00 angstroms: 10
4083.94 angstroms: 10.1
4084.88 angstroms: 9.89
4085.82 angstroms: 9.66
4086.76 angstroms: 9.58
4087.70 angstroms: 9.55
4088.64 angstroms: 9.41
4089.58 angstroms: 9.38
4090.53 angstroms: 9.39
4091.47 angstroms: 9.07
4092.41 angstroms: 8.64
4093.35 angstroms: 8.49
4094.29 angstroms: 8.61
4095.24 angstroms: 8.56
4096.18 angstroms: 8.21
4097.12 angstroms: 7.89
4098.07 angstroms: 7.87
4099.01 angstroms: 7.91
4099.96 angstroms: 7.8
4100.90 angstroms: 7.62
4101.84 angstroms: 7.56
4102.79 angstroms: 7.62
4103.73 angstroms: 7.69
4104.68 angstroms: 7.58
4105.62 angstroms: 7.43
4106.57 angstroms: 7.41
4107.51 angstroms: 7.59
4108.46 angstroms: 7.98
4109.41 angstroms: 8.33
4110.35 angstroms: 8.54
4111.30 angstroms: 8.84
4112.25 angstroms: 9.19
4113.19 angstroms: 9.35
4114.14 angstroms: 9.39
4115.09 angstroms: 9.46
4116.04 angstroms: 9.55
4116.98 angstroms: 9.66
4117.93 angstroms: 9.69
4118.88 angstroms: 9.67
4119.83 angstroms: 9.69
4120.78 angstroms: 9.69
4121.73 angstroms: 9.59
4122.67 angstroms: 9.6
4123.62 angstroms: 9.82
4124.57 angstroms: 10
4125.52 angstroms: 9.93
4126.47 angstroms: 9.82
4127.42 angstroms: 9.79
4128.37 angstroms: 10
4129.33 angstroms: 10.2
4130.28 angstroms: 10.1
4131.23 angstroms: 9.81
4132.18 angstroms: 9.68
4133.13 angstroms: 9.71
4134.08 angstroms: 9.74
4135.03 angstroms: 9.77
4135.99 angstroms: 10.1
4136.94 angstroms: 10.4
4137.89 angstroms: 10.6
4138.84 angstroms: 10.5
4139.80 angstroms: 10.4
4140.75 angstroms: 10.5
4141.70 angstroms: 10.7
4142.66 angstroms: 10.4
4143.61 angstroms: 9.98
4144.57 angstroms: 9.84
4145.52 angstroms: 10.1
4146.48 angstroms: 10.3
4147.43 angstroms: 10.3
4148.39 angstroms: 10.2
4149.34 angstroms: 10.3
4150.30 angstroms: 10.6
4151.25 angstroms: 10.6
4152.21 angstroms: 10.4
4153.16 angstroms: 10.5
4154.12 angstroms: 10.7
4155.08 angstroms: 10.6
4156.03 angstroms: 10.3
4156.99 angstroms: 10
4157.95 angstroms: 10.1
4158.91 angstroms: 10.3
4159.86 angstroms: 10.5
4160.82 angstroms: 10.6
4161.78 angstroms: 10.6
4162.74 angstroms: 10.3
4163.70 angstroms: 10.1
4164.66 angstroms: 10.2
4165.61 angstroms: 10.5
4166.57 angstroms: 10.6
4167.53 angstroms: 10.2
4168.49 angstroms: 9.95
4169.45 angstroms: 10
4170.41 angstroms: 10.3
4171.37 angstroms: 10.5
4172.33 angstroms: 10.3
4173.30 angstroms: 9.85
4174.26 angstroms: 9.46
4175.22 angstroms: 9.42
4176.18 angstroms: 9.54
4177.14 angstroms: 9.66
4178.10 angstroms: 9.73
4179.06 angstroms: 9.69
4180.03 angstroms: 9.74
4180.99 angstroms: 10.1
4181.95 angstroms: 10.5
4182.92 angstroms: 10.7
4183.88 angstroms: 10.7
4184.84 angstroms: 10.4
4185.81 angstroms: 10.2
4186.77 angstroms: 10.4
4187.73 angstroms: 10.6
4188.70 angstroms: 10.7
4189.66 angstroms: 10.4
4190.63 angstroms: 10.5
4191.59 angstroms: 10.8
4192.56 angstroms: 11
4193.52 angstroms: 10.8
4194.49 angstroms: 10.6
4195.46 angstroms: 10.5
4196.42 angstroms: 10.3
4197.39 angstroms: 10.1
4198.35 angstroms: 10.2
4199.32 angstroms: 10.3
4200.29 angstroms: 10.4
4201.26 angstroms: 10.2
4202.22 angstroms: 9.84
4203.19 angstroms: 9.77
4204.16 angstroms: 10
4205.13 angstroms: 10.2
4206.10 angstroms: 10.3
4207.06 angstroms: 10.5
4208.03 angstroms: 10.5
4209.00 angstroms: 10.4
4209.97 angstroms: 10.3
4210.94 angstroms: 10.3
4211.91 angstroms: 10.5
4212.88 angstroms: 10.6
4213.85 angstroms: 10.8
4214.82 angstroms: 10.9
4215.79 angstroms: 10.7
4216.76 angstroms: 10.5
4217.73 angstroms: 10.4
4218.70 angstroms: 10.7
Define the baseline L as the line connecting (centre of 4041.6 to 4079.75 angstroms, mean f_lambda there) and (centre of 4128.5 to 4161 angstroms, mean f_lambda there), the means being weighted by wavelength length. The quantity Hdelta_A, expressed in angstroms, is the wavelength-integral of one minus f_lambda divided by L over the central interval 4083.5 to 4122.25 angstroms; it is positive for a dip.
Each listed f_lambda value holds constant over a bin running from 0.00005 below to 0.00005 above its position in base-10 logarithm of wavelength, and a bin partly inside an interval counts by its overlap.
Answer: 5.9 angstroms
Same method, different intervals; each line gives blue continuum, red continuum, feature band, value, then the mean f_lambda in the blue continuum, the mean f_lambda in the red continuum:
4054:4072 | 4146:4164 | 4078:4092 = 0.9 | 10.2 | 10.4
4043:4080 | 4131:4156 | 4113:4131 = 1.0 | 10.4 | 10.3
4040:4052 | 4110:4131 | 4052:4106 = 4.5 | 10.9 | 9.62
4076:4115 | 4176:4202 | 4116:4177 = -3.1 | 8.79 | 10.3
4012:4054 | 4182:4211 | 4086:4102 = 3.0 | 10.7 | 10.4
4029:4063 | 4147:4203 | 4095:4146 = 5.6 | 10.5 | 10.3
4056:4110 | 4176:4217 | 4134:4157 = -1.1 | 9.28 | 10.4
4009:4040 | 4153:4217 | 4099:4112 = 3.2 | 10.6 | 10.3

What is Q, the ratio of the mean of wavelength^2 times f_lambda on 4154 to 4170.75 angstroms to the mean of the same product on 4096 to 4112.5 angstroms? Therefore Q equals 1.34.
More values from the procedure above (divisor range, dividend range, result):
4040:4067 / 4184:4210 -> 1.06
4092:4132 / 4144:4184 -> 1.18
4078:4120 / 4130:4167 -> 1.19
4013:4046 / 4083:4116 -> 0.84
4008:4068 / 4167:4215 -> 1.05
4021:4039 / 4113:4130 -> 0.97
